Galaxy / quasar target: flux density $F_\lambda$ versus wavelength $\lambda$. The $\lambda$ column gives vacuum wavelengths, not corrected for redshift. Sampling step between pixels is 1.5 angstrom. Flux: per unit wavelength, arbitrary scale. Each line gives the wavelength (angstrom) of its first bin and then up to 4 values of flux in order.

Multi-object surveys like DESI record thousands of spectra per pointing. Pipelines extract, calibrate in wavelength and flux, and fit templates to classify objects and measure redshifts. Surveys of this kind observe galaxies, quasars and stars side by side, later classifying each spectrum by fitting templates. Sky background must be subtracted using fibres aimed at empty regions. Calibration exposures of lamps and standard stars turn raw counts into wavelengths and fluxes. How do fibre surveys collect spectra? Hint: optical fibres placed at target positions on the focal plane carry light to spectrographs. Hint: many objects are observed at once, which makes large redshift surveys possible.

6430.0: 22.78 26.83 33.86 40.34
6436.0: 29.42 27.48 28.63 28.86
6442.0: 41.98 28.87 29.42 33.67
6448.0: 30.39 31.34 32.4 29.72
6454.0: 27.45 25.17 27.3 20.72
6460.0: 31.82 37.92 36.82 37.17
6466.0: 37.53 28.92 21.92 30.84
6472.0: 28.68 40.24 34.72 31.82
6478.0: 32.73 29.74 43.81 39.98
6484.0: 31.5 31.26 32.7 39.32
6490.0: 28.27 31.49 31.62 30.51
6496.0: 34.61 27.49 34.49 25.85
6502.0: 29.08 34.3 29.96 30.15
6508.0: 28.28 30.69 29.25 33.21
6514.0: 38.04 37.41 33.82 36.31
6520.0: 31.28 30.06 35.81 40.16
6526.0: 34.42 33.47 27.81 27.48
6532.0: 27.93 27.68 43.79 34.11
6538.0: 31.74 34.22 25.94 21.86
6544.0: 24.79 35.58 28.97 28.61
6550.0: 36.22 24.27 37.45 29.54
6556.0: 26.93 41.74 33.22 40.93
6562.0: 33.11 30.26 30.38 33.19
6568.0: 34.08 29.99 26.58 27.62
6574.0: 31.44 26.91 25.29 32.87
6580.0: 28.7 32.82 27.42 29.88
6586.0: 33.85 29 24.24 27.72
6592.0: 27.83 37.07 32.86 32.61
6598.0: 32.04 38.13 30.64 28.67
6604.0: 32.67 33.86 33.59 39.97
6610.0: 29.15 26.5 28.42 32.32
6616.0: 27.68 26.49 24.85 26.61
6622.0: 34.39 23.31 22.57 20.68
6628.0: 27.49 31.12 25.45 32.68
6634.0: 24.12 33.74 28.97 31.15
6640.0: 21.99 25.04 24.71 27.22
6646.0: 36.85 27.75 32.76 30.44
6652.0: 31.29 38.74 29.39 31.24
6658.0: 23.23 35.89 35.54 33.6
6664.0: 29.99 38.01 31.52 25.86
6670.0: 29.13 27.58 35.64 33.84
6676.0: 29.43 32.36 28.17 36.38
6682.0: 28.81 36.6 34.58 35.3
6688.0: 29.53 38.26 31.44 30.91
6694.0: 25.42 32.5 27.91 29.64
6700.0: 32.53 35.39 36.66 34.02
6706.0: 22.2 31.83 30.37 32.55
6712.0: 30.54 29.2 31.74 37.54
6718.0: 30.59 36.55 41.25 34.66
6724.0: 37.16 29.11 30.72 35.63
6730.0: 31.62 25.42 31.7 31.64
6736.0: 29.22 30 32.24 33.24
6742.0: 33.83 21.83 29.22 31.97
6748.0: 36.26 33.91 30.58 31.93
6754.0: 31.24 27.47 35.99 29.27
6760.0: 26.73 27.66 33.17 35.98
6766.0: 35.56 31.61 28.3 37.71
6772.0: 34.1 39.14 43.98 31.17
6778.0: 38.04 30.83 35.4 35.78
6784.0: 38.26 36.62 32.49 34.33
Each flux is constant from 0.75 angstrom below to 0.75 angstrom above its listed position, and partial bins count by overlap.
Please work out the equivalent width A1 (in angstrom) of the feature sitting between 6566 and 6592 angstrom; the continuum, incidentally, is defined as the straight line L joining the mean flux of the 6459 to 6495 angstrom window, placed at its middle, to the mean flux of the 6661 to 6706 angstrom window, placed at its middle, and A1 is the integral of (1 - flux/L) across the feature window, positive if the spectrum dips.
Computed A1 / 2.6 angstrom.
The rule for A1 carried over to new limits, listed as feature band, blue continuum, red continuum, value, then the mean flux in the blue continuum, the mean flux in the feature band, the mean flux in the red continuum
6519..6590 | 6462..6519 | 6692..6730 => 3.2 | 32.8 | 31.1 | 32.3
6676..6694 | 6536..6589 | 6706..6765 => -0.6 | 30.7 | 32.5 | 31.7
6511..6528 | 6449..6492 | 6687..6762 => -1.4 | 32.2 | 34.7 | 31.6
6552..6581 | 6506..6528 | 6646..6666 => 1.3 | 33.5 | 31.5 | 32.2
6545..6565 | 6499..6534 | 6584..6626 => -1.0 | 31.9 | 32.7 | 30.2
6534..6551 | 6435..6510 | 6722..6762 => 0.1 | 31.6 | 31.3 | 31.1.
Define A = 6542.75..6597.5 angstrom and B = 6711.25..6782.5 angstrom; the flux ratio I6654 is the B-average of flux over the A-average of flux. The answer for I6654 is 1.1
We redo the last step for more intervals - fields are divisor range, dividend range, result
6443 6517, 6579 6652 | 0.93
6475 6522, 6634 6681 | 0.94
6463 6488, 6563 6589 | 0.89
